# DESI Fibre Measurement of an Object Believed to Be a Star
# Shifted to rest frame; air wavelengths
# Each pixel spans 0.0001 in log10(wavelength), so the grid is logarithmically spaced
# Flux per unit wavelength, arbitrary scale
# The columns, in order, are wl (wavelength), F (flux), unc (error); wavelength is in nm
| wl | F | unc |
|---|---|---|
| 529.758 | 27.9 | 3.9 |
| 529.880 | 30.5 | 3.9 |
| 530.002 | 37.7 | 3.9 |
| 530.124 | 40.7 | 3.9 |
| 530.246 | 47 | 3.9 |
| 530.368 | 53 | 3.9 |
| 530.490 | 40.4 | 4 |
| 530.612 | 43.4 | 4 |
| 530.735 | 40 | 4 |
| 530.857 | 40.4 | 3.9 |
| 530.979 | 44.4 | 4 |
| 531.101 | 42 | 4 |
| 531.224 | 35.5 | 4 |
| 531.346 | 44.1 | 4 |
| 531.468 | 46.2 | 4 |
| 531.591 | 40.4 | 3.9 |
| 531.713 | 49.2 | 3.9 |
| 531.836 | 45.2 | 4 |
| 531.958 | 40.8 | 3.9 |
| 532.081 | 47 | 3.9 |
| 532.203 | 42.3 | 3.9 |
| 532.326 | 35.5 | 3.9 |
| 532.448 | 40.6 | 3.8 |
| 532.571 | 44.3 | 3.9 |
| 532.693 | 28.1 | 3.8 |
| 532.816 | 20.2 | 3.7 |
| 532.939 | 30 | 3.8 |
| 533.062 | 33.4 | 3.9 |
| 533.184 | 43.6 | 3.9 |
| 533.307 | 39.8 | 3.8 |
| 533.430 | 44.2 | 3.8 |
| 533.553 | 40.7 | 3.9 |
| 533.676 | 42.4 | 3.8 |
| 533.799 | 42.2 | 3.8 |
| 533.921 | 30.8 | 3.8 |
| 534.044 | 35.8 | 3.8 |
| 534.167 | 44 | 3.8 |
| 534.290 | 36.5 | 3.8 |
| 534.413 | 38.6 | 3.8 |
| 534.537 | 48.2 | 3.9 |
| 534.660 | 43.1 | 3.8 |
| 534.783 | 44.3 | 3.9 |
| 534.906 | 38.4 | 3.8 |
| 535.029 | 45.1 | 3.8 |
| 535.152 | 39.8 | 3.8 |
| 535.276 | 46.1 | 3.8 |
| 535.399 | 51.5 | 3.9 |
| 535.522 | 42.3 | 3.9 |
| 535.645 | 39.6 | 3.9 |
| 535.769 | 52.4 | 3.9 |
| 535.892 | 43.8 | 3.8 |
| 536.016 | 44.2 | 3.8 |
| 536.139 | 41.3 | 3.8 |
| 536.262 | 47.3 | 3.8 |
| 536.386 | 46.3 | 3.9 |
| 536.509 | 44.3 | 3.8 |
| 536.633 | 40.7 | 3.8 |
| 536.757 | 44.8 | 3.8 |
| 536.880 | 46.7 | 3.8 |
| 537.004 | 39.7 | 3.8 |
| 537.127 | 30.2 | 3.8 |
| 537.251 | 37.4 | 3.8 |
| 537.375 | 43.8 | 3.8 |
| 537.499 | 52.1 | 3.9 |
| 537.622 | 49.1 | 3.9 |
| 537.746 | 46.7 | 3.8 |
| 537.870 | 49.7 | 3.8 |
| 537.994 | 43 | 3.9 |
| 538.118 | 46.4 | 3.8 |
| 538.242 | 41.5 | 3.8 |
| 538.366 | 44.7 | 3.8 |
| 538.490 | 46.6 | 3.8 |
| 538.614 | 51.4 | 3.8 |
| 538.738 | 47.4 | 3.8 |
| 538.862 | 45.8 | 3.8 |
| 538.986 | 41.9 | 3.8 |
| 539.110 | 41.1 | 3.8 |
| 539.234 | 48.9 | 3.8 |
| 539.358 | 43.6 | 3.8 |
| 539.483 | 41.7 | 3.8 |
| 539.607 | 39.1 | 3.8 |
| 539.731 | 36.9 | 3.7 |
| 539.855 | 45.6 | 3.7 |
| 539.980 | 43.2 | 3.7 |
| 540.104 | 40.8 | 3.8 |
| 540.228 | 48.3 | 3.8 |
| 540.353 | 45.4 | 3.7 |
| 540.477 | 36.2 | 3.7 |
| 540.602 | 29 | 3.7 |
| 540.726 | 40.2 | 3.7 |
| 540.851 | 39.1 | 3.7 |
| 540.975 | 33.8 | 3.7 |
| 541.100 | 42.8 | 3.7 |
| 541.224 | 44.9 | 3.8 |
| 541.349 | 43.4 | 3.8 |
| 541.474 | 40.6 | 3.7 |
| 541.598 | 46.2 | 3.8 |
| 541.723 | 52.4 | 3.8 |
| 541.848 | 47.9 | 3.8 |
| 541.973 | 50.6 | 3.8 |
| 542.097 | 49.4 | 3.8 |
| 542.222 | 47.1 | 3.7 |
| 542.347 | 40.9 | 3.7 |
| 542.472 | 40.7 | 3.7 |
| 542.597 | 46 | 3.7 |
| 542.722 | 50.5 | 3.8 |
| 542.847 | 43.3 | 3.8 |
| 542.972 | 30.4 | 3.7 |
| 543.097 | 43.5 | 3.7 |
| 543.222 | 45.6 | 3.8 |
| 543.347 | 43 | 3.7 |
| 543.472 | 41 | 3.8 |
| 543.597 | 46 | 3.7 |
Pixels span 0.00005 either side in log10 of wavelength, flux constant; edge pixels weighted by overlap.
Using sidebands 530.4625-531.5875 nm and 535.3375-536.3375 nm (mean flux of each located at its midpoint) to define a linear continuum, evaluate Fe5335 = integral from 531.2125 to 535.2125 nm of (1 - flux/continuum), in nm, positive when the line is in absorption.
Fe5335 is 0.30 nm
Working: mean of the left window 41.8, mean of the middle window 40.1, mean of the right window 45.3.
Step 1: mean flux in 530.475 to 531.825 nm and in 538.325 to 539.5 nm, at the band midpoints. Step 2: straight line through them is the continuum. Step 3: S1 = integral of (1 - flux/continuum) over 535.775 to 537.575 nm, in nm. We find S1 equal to 0.05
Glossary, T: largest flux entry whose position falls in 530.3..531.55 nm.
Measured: 53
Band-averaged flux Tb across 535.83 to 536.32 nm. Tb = 44.2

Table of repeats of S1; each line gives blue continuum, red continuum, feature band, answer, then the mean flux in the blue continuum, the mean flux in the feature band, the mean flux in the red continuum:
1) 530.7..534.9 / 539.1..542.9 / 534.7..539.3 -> -0.31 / 40.1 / 44.5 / 43.2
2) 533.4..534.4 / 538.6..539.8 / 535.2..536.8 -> -0.15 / 39.4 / 44.9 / 43.5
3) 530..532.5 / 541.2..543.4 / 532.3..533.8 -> 0.21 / 42.8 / 37.2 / 44.8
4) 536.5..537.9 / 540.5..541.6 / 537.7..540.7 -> -0.14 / 43.6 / 43.5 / 39.5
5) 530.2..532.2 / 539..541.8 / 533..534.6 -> 0.12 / 43.6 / 40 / 42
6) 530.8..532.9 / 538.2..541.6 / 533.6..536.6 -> -0.12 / 40.3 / 42.8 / 42.4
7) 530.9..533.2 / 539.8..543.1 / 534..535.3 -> -0.04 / 39.6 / 41.7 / 43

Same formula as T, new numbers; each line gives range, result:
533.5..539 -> 52.4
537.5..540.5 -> 51.4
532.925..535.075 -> 48.2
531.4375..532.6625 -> 49.2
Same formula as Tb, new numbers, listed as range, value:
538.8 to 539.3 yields 44.5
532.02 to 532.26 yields 44.8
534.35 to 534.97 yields 42.5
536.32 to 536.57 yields 45.3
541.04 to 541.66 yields 43.6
